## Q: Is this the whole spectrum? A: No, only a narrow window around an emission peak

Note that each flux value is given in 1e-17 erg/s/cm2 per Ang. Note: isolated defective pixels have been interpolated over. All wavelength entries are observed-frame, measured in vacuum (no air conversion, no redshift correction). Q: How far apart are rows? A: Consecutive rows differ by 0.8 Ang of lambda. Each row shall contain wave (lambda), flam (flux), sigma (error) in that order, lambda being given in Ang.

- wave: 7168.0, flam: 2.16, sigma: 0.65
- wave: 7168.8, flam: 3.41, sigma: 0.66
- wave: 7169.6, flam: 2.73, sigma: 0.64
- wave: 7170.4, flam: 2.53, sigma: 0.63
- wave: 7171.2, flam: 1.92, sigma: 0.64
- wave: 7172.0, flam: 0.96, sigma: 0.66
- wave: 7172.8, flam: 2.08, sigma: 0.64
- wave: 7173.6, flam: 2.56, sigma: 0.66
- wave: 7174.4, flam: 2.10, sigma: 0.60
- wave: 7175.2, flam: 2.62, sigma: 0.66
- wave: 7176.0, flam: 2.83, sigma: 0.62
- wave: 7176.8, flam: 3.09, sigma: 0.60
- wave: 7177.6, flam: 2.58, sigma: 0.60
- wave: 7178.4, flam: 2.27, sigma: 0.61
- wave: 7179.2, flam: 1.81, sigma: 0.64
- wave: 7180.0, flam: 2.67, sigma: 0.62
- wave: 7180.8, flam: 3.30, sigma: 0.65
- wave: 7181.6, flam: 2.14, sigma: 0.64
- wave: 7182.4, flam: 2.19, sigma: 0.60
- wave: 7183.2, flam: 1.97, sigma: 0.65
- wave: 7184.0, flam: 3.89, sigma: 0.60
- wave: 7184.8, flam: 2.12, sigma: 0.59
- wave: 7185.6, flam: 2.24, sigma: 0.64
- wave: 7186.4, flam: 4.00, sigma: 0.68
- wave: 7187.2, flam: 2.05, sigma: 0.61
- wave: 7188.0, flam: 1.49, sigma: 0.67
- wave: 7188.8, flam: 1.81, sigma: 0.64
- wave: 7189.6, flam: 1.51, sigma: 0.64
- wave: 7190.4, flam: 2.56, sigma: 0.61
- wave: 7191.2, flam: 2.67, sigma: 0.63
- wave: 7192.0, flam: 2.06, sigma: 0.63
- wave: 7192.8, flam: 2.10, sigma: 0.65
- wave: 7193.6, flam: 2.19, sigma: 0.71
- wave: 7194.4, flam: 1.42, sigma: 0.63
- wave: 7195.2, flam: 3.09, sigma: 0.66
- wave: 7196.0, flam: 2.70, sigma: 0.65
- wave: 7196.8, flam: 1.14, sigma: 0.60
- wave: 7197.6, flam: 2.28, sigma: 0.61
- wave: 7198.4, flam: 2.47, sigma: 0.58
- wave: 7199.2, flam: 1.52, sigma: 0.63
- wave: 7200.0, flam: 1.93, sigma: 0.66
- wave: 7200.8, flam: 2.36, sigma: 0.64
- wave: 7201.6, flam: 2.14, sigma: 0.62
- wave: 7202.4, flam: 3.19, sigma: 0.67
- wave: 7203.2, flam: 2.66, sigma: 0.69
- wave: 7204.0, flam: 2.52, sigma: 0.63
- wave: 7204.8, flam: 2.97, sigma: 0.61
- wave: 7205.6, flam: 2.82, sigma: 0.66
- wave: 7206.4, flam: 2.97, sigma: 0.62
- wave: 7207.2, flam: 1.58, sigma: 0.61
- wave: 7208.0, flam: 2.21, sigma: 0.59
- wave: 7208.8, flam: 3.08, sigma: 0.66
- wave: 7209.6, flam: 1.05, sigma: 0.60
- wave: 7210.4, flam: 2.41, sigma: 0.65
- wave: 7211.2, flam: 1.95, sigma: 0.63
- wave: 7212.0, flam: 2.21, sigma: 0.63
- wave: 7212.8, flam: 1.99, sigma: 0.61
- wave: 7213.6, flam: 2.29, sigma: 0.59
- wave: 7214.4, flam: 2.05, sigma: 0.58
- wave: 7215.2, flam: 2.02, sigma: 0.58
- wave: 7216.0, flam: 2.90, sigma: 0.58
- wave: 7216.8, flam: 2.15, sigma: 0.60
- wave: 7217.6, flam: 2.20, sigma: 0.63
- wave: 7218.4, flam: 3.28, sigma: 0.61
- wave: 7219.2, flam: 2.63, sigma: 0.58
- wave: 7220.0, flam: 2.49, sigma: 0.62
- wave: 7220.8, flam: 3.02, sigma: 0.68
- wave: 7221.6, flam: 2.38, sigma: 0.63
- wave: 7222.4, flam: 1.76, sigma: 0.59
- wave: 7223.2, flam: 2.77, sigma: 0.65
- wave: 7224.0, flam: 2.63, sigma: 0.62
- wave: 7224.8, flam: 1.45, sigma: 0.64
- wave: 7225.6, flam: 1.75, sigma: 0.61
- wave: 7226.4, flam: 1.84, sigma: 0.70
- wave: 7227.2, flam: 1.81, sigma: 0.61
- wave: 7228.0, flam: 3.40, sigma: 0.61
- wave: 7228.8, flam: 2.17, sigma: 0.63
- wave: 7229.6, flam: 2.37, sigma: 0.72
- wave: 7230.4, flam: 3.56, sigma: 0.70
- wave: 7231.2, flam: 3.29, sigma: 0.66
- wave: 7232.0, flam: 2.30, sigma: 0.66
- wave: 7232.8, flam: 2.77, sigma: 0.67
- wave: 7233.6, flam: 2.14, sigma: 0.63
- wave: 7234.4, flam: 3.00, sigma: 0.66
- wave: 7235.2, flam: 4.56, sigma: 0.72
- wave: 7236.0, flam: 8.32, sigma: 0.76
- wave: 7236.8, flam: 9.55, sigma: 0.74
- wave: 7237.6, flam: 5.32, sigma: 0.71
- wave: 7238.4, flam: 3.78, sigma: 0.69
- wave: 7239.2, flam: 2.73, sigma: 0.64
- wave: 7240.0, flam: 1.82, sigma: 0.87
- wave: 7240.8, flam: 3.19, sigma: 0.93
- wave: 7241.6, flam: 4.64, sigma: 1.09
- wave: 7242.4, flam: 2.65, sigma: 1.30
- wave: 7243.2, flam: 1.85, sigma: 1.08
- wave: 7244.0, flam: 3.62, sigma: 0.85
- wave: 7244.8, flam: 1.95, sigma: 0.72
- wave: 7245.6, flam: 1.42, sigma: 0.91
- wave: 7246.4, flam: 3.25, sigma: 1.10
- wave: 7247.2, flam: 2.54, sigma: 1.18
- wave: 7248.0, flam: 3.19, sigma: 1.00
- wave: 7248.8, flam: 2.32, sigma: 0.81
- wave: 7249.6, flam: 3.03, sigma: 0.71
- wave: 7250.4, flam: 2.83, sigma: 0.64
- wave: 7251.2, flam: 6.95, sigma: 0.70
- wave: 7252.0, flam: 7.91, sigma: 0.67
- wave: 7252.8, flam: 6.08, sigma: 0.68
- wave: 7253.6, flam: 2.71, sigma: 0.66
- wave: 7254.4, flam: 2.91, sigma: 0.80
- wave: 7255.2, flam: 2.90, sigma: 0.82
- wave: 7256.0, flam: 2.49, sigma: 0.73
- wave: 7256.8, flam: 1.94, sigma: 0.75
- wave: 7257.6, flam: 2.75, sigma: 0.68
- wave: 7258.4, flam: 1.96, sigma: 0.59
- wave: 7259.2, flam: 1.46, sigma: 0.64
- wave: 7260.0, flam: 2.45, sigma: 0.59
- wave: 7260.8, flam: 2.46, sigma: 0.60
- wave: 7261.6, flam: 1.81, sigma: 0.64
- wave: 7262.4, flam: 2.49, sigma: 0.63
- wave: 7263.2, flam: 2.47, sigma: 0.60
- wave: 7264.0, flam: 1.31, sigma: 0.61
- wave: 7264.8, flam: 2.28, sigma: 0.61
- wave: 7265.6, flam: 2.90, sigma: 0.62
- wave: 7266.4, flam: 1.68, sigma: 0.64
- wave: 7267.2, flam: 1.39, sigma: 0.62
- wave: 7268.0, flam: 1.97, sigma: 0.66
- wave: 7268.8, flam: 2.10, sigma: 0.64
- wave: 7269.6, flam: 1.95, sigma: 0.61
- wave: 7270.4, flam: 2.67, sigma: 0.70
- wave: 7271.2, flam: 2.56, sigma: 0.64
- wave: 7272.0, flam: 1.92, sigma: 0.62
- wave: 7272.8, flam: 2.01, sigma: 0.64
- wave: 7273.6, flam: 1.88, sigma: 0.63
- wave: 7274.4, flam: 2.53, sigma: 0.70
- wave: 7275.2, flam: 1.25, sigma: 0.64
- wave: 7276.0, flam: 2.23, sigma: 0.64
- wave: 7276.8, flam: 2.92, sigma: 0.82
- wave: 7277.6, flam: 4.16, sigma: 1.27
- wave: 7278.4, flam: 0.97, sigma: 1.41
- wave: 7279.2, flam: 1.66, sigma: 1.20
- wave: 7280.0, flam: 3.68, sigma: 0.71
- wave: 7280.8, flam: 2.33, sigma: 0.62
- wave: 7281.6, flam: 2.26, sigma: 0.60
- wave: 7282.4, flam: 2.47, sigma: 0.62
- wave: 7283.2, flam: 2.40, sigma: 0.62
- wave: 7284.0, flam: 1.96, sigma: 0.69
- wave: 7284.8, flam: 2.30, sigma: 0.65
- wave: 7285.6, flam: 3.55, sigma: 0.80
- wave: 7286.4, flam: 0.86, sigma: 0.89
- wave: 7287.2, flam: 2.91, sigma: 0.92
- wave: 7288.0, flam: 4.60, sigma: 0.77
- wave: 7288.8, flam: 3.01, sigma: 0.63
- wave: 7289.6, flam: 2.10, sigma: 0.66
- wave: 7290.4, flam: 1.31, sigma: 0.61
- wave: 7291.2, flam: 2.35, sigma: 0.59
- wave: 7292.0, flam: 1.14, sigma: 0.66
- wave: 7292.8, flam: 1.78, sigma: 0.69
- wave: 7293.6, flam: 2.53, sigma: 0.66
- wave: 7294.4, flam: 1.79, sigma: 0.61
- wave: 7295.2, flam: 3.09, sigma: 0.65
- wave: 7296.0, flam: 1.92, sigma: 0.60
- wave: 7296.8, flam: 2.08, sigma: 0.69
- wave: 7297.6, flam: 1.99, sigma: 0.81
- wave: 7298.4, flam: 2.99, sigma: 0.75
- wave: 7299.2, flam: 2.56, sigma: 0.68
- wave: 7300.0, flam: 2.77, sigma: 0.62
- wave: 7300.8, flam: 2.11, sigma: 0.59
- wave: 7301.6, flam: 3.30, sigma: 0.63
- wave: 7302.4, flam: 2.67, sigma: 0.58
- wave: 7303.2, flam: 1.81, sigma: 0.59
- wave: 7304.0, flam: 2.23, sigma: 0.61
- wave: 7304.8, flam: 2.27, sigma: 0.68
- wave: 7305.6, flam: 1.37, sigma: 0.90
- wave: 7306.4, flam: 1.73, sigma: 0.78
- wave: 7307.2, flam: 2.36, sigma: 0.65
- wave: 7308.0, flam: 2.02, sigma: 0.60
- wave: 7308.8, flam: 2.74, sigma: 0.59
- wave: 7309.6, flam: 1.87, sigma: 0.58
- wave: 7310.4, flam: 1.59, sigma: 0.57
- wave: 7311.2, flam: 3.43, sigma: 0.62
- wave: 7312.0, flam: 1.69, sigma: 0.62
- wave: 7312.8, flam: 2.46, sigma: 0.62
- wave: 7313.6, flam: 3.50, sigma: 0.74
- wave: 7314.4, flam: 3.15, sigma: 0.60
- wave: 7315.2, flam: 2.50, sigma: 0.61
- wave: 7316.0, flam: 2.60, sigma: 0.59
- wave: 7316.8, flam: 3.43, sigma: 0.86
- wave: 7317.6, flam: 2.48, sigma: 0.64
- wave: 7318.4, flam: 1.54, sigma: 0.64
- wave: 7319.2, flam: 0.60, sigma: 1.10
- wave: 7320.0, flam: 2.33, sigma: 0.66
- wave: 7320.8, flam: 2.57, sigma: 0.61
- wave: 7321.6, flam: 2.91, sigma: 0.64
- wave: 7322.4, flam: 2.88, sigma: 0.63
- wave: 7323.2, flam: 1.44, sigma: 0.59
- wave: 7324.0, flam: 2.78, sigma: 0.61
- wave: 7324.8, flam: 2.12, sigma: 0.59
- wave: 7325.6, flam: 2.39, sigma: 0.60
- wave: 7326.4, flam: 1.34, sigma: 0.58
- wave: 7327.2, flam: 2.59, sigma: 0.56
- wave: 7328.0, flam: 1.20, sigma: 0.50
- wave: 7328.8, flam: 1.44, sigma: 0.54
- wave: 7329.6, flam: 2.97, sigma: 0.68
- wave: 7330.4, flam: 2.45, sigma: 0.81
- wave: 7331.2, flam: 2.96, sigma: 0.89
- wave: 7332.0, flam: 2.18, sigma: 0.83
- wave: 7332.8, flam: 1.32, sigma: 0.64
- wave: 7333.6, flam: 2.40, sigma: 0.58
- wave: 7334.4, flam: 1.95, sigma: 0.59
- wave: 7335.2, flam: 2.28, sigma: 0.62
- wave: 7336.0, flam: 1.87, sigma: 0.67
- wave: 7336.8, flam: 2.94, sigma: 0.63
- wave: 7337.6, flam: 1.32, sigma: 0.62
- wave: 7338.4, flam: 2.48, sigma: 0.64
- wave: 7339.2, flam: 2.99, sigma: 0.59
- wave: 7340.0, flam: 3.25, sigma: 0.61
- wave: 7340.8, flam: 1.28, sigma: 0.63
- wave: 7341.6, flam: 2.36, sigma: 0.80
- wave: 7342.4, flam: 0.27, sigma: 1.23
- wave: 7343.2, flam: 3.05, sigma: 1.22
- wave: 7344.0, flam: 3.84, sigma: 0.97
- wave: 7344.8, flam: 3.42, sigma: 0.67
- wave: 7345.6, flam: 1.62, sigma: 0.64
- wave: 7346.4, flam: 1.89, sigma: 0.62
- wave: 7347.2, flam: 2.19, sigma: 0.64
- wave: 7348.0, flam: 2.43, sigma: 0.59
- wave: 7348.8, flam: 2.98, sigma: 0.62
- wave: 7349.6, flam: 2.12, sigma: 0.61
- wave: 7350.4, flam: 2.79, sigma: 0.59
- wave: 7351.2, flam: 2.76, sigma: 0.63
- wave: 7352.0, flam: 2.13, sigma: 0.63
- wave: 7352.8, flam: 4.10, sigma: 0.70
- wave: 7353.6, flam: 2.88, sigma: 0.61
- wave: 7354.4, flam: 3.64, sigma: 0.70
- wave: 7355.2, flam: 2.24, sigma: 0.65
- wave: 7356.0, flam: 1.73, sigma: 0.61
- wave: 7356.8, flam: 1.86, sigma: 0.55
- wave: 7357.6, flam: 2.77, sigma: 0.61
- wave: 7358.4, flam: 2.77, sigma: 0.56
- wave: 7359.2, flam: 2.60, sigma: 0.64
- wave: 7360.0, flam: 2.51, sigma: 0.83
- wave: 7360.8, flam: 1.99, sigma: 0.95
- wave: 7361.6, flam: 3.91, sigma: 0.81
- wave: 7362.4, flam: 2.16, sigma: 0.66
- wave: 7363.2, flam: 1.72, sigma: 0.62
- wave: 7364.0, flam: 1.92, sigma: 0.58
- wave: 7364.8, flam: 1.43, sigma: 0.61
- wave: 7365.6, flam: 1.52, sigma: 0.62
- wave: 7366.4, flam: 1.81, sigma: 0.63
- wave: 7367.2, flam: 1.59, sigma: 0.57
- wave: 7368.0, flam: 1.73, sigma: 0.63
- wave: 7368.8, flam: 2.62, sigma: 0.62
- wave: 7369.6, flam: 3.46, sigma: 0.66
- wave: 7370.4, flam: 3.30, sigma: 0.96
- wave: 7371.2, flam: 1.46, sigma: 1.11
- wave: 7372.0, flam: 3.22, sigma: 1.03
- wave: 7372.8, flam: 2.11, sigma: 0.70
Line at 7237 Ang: [S II] 6716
